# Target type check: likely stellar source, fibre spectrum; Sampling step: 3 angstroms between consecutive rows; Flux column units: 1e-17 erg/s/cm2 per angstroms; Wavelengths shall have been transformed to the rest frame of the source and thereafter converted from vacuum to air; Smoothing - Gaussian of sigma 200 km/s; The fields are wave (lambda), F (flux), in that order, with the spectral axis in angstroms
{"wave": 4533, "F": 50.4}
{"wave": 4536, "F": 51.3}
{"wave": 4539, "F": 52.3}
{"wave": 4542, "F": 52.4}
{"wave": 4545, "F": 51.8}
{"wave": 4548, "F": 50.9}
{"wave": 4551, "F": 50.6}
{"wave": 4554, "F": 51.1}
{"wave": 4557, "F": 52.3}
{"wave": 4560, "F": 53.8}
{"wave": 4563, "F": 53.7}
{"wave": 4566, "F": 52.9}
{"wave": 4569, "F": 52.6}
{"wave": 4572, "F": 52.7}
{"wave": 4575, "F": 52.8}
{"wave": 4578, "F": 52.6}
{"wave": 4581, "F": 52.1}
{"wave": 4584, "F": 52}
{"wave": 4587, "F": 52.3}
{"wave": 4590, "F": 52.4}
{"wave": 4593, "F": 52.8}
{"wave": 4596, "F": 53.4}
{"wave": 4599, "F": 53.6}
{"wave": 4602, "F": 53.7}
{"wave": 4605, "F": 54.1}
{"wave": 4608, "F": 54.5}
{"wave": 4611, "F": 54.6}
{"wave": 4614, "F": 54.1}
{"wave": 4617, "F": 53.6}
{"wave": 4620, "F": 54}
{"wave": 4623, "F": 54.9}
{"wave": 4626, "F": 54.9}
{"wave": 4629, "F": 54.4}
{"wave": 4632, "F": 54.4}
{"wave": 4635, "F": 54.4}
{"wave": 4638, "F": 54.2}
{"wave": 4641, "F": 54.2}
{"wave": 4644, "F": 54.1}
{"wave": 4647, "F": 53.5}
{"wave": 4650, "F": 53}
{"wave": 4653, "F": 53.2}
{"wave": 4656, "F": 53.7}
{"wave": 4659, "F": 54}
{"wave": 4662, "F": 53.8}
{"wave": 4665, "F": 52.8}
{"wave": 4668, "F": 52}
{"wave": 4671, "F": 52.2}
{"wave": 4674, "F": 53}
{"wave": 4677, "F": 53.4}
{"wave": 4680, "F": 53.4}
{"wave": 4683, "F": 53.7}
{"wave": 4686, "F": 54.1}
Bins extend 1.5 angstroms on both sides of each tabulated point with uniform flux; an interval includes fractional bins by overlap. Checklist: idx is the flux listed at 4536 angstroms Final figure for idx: 51.3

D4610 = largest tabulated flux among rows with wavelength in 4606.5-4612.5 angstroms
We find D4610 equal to 54.6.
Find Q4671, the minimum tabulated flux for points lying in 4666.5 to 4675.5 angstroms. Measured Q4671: 52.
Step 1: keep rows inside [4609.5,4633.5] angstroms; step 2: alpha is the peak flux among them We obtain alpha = 54.9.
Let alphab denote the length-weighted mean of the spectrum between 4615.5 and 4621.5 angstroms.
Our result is 53.8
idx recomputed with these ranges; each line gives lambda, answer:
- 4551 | 50.6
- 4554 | 51.1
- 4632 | 54.4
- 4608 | 54.5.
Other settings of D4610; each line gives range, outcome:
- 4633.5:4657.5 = 54.4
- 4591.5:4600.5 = 53.6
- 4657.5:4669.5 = 54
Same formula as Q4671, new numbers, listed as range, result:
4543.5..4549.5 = 50.9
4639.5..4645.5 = 54.1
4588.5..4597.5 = 52.4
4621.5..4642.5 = 54.2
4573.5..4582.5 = 52.1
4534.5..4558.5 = 50.6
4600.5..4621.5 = 53.6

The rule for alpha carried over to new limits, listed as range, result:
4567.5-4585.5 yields 52.8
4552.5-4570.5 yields 53.8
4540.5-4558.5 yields 52.4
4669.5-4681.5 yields 53.4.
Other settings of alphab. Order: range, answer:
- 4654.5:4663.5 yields 53.8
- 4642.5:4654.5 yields 53.5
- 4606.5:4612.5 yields 54.6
